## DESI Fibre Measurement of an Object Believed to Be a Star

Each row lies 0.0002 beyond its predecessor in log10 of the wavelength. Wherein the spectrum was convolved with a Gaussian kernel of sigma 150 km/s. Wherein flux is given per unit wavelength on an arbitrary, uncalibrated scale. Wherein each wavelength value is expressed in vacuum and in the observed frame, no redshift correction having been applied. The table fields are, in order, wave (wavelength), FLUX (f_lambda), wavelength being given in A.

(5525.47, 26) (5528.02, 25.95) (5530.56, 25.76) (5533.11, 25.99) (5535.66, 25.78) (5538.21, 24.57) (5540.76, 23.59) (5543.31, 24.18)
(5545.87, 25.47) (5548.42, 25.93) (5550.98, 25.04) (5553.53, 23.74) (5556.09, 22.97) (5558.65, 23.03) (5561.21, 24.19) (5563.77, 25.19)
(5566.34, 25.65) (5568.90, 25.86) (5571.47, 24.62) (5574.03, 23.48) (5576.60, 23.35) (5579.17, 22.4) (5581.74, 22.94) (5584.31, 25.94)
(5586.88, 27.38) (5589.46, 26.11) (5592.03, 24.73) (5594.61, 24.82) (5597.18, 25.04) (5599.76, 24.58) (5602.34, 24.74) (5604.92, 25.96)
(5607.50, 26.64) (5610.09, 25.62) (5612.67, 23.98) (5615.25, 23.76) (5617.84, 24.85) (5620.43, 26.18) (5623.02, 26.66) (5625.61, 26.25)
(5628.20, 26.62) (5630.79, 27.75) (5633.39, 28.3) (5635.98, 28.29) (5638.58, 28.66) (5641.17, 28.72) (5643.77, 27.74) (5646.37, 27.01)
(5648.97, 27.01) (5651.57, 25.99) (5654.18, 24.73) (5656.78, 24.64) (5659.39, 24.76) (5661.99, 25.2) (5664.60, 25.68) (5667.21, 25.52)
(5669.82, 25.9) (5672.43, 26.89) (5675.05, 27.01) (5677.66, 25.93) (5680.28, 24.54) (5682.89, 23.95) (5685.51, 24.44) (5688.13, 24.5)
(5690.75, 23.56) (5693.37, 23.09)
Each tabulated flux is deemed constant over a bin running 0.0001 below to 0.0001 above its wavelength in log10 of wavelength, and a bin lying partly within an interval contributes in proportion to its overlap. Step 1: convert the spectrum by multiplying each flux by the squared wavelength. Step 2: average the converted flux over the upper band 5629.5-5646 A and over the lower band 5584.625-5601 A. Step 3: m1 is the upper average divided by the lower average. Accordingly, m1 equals 1.1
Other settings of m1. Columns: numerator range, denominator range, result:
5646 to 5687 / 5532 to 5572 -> 1.08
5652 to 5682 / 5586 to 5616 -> 1.03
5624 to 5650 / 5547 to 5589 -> 1.16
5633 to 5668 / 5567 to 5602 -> 1.10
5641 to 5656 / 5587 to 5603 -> 1.08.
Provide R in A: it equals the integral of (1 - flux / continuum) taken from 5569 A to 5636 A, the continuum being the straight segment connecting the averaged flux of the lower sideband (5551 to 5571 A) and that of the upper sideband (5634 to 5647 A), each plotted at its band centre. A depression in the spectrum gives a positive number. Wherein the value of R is 2.5 A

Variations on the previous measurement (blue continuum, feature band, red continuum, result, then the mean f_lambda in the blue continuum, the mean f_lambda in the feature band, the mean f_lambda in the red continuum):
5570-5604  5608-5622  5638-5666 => 0.2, 24.6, 25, 26.3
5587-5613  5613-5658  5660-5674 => -1.8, 25.4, 26.6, 25.8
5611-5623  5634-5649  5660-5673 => -1.6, 24.9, 28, 25.7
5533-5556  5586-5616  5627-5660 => 0.9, 24.8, 25.3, 27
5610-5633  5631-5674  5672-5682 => -1.2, 25.8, 26.6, 25.9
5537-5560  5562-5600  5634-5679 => 0.2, 24.3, 24.8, 26.5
